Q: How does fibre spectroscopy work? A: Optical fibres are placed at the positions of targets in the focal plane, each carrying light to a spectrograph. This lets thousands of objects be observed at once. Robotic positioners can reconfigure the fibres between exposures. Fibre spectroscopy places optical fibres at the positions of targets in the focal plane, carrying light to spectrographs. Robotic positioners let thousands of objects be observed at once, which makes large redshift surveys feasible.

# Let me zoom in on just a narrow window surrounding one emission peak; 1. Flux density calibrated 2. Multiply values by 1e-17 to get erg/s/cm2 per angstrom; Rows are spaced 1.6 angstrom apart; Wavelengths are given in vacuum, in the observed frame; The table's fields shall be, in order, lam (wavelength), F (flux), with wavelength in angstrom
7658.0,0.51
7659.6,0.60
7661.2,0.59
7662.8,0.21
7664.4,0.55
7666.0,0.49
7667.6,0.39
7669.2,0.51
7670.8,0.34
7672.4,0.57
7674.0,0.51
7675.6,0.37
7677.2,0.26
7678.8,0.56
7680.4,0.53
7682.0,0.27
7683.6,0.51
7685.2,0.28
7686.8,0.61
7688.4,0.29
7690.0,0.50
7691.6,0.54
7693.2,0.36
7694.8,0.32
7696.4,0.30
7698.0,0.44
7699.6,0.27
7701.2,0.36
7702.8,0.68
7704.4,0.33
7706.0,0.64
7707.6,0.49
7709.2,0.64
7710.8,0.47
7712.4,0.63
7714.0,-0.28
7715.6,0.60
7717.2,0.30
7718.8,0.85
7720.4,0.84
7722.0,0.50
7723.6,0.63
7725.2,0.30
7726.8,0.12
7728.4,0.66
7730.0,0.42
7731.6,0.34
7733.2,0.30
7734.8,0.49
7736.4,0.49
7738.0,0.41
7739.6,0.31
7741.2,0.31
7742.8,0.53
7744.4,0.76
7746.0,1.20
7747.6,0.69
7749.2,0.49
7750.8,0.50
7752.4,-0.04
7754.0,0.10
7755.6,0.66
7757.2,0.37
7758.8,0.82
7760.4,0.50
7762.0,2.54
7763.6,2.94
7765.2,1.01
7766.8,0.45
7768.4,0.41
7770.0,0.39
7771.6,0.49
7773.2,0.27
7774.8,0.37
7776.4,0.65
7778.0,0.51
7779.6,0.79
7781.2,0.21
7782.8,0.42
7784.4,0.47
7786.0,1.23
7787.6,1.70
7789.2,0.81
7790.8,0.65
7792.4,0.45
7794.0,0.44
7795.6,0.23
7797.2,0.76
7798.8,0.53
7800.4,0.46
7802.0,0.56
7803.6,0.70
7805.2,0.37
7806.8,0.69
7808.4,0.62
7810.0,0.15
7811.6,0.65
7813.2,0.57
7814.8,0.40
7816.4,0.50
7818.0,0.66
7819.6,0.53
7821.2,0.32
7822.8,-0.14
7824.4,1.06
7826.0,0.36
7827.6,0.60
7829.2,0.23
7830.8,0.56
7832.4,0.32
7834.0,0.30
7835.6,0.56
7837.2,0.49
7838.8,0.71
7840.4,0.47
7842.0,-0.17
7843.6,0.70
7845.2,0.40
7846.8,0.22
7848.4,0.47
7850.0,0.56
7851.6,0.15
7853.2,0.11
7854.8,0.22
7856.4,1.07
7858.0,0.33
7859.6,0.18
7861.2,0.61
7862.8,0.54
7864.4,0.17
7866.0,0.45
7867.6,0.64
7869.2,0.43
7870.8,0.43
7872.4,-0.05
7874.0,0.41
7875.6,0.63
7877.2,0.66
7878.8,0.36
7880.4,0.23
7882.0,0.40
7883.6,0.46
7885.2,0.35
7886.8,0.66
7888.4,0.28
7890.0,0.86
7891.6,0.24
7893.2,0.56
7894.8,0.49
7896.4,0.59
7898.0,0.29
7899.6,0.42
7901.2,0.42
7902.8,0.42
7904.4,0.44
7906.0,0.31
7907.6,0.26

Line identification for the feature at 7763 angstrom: H-alpha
